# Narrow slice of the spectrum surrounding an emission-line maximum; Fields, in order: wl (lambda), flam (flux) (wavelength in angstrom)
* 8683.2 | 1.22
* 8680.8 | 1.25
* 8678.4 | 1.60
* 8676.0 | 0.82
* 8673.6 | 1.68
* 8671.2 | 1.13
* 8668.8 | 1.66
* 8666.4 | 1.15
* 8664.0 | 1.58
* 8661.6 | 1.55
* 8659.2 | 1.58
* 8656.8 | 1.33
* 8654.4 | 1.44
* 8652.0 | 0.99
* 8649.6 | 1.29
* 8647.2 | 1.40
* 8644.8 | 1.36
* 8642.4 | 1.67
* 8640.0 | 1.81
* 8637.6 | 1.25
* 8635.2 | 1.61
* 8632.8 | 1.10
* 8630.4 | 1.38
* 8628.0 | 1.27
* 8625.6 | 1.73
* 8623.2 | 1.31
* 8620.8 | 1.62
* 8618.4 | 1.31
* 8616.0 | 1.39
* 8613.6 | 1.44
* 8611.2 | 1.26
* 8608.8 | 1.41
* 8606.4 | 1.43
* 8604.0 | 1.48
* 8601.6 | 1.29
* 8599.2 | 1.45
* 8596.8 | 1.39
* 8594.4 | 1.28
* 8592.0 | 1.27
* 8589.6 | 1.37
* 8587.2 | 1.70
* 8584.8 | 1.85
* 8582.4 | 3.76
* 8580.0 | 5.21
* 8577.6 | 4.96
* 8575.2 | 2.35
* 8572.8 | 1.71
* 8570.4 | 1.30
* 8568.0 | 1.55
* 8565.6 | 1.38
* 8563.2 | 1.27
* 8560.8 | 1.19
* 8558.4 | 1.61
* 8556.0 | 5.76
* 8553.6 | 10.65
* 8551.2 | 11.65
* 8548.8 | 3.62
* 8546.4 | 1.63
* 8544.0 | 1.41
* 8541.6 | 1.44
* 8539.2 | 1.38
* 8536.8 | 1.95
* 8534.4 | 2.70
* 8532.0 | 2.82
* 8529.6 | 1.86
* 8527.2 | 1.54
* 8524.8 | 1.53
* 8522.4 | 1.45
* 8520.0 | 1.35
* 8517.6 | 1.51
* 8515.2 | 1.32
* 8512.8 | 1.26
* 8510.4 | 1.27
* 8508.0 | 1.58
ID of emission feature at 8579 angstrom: [N II] 6583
